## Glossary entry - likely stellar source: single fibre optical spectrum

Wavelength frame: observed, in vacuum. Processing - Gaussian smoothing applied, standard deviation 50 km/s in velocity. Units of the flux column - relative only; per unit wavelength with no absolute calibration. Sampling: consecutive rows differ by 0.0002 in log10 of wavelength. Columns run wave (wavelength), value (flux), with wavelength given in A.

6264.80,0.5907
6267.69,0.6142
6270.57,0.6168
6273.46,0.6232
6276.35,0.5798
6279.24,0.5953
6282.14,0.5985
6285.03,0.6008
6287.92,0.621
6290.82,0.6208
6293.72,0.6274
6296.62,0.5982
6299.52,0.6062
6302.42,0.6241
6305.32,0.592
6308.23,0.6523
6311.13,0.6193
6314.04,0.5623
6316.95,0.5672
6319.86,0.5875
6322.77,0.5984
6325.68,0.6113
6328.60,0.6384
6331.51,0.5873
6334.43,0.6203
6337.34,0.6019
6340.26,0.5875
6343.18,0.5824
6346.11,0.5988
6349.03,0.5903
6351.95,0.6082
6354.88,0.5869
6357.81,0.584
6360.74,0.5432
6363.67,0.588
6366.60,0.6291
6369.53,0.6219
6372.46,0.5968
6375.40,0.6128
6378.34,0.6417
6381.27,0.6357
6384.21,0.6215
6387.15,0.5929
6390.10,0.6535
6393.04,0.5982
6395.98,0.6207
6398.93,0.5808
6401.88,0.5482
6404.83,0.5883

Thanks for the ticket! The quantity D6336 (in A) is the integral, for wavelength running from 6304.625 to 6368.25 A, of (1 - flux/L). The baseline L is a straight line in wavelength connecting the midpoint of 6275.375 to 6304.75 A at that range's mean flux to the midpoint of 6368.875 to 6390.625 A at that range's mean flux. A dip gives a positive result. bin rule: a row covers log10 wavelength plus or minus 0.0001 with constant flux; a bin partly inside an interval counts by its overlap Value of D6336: 1.7 A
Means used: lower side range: 0.607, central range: 0.597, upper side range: 0.621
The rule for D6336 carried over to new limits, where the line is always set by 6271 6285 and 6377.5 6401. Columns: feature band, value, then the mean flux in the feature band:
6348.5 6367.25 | 0.7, 0.588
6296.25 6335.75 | 0.1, 0.605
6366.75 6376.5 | 0.0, 0.613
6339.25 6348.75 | 0.3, 0.589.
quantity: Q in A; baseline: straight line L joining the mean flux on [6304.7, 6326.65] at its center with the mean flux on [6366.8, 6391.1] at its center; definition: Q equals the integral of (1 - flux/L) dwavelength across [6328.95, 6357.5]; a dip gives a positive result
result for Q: 0.5 A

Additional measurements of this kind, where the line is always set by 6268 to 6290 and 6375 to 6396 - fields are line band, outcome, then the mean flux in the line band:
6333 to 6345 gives 0.34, 0.598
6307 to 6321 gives 0.33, 0.597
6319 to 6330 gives 0.06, 0.61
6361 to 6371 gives 0.25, 0.605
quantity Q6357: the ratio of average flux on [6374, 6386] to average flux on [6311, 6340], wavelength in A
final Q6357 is 1.05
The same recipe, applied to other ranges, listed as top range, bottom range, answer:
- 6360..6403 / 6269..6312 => 0.99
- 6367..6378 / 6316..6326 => 1.04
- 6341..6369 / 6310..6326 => 1.00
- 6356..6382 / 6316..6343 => 1.01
